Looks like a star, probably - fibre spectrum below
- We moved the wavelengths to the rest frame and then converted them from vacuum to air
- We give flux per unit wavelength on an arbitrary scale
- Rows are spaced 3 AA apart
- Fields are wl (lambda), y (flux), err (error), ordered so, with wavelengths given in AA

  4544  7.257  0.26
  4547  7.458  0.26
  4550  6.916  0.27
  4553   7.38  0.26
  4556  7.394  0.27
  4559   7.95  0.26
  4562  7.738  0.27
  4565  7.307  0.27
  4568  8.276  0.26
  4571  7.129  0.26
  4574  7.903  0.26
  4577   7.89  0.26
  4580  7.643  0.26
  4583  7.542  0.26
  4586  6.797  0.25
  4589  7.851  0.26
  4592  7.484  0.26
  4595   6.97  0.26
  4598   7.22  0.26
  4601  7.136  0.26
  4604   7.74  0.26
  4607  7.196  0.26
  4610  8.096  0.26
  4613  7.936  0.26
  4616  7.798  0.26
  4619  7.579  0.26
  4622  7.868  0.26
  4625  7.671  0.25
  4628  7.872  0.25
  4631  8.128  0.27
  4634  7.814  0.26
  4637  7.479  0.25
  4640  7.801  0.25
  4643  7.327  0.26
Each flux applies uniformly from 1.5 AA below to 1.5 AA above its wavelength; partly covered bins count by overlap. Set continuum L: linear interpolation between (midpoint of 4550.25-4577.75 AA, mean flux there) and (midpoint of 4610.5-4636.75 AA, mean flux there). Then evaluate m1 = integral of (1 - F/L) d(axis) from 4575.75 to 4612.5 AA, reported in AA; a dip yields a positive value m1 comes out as 1.20 AA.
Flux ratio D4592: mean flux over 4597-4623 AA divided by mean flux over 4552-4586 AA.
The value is 1.00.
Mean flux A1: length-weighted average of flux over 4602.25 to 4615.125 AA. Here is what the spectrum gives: 7.73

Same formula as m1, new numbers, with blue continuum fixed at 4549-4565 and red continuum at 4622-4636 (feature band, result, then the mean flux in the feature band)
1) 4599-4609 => 0.4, 7.39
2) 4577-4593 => 0.3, 7.5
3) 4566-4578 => -0.3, 7.78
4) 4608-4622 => -0.1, 7.83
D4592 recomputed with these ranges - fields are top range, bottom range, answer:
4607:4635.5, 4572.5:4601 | 1.05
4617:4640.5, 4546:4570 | 1.03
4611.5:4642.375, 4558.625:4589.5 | 1.02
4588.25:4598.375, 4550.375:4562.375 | 0.98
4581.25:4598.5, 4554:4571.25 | 0.96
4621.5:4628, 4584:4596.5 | 1.07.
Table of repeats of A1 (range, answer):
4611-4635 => 7.84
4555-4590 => 7.62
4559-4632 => 7.62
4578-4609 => 7.38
